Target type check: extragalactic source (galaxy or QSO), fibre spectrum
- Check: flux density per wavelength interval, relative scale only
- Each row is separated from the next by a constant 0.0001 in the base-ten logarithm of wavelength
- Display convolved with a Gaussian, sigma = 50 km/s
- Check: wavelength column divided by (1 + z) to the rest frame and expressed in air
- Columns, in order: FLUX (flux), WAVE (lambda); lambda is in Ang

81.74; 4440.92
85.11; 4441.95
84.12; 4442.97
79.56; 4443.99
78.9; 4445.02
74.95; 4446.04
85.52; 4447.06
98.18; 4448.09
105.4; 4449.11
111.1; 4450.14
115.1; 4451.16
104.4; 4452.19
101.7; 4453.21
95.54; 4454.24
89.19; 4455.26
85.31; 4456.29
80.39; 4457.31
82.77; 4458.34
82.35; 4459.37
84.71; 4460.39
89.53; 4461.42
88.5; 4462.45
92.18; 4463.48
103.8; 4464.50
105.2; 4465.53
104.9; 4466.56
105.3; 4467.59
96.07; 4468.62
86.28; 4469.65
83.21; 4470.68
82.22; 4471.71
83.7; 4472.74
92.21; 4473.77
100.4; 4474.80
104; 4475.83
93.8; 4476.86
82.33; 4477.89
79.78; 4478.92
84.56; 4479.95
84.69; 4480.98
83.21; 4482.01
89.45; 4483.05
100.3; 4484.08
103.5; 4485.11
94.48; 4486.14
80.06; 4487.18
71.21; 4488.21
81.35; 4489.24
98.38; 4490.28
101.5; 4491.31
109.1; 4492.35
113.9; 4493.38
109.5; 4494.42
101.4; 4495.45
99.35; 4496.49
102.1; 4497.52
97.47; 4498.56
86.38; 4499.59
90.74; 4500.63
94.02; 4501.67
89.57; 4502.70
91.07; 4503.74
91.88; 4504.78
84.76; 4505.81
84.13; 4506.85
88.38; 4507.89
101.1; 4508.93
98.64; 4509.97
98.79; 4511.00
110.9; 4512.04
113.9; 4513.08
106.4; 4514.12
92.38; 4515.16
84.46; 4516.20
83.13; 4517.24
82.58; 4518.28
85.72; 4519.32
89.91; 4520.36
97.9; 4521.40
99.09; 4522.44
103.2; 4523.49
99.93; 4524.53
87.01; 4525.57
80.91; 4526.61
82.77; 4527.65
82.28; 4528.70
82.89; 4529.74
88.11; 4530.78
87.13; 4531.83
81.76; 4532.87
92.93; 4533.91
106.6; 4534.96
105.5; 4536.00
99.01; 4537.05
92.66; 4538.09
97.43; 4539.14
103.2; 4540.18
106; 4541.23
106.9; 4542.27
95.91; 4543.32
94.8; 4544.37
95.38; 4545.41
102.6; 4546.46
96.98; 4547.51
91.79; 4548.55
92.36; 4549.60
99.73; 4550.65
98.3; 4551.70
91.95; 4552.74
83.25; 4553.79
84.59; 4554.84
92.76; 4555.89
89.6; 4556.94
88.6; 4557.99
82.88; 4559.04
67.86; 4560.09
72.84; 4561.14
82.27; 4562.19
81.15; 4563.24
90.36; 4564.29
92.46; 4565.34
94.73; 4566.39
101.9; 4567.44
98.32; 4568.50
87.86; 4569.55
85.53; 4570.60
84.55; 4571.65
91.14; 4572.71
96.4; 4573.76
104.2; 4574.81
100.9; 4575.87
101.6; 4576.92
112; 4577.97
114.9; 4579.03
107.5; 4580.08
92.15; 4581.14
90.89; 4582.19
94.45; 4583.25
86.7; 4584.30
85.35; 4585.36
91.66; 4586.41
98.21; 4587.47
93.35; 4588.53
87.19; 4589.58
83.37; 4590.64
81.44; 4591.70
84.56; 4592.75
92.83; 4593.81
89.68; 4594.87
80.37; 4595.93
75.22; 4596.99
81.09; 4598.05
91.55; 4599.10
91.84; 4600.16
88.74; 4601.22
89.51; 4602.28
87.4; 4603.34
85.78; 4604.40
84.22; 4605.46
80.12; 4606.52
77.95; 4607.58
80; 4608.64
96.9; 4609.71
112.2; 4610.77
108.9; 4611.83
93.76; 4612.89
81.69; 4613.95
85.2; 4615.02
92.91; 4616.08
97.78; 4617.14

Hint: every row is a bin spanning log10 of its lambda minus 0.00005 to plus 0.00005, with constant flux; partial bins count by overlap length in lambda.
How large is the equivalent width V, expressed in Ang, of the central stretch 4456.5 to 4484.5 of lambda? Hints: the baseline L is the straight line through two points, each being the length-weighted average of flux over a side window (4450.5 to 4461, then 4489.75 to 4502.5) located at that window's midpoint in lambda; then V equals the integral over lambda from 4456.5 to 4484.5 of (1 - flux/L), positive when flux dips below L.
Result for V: 1.4 Ang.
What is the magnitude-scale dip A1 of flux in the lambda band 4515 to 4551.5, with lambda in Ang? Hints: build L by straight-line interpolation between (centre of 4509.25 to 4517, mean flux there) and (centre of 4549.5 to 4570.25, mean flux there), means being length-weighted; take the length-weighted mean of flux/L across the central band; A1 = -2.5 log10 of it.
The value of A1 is 0.02 mag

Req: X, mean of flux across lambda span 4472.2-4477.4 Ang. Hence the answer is 94.7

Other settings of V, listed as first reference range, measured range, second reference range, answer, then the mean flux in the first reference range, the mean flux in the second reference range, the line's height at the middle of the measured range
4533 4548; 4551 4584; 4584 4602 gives 0.25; 99.2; 87.3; 93.1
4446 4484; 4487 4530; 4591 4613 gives -1.23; 92.5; 88.2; 91.1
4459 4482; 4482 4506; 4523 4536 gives -1.02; 91.3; 90.3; 90.9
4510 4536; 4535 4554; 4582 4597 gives -1.36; 92.9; 88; 91.3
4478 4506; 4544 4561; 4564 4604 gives 0.38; 93.1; 92.1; 92.5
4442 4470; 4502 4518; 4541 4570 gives -0.41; 92.9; 91.4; 92.1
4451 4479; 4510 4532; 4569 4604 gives -0.10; 92.6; 91.6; 92.1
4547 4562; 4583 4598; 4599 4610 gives -0.07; 88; 86.3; 86.7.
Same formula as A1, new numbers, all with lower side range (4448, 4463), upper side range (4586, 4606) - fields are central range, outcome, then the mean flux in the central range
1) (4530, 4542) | -0.07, 96.4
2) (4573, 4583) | -0.16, 102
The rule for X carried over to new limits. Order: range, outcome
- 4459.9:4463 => 87.4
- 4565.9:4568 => 98.1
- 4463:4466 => 101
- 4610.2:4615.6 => 96.4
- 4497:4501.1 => 94.3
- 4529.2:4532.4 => 86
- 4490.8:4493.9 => 108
